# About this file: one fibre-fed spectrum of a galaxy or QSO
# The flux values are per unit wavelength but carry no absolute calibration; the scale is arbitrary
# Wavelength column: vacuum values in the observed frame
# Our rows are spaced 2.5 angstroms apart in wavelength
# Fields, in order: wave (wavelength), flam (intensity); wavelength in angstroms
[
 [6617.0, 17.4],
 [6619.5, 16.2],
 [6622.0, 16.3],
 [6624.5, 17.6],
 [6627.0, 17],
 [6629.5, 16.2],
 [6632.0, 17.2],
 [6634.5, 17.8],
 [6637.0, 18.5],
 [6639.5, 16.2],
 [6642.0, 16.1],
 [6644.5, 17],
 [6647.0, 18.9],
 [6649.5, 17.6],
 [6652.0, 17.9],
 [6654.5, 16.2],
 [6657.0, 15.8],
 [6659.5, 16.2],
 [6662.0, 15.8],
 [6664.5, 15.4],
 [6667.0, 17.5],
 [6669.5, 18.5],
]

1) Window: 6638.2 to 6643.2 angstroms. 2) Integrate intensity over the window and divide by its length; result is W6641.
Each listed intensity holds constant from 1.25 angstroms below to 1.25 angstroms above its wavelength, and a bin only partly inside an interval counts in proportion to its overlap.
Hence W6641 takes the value 16.2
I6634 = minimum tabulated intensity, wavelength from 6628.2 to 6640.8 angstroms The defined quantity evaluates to 16.2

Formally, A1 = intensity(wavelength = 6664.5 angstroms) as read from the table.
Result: 15.4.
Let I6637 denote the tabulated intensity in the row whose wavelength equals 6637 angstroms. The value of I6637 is 18.5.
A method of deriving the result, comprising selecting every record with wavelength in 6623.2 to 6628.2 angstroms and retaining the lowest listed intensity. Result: 17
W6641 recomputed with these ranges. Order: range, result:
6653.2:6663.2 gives 16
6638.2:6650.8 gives 17.2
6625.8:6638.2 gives 17.3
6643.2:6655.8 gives 17.5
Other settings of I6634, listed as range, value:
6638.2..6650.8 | 16.1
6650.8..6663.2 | 15.8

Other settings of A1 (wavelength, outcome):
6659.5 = 16.2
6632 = 17.2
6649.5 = 17.6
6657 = 15.8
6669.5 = 18.5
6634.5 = 17.8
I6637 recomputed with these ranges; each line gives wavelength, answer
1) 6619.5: 16.2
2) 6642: 16.1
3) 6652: 17.9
